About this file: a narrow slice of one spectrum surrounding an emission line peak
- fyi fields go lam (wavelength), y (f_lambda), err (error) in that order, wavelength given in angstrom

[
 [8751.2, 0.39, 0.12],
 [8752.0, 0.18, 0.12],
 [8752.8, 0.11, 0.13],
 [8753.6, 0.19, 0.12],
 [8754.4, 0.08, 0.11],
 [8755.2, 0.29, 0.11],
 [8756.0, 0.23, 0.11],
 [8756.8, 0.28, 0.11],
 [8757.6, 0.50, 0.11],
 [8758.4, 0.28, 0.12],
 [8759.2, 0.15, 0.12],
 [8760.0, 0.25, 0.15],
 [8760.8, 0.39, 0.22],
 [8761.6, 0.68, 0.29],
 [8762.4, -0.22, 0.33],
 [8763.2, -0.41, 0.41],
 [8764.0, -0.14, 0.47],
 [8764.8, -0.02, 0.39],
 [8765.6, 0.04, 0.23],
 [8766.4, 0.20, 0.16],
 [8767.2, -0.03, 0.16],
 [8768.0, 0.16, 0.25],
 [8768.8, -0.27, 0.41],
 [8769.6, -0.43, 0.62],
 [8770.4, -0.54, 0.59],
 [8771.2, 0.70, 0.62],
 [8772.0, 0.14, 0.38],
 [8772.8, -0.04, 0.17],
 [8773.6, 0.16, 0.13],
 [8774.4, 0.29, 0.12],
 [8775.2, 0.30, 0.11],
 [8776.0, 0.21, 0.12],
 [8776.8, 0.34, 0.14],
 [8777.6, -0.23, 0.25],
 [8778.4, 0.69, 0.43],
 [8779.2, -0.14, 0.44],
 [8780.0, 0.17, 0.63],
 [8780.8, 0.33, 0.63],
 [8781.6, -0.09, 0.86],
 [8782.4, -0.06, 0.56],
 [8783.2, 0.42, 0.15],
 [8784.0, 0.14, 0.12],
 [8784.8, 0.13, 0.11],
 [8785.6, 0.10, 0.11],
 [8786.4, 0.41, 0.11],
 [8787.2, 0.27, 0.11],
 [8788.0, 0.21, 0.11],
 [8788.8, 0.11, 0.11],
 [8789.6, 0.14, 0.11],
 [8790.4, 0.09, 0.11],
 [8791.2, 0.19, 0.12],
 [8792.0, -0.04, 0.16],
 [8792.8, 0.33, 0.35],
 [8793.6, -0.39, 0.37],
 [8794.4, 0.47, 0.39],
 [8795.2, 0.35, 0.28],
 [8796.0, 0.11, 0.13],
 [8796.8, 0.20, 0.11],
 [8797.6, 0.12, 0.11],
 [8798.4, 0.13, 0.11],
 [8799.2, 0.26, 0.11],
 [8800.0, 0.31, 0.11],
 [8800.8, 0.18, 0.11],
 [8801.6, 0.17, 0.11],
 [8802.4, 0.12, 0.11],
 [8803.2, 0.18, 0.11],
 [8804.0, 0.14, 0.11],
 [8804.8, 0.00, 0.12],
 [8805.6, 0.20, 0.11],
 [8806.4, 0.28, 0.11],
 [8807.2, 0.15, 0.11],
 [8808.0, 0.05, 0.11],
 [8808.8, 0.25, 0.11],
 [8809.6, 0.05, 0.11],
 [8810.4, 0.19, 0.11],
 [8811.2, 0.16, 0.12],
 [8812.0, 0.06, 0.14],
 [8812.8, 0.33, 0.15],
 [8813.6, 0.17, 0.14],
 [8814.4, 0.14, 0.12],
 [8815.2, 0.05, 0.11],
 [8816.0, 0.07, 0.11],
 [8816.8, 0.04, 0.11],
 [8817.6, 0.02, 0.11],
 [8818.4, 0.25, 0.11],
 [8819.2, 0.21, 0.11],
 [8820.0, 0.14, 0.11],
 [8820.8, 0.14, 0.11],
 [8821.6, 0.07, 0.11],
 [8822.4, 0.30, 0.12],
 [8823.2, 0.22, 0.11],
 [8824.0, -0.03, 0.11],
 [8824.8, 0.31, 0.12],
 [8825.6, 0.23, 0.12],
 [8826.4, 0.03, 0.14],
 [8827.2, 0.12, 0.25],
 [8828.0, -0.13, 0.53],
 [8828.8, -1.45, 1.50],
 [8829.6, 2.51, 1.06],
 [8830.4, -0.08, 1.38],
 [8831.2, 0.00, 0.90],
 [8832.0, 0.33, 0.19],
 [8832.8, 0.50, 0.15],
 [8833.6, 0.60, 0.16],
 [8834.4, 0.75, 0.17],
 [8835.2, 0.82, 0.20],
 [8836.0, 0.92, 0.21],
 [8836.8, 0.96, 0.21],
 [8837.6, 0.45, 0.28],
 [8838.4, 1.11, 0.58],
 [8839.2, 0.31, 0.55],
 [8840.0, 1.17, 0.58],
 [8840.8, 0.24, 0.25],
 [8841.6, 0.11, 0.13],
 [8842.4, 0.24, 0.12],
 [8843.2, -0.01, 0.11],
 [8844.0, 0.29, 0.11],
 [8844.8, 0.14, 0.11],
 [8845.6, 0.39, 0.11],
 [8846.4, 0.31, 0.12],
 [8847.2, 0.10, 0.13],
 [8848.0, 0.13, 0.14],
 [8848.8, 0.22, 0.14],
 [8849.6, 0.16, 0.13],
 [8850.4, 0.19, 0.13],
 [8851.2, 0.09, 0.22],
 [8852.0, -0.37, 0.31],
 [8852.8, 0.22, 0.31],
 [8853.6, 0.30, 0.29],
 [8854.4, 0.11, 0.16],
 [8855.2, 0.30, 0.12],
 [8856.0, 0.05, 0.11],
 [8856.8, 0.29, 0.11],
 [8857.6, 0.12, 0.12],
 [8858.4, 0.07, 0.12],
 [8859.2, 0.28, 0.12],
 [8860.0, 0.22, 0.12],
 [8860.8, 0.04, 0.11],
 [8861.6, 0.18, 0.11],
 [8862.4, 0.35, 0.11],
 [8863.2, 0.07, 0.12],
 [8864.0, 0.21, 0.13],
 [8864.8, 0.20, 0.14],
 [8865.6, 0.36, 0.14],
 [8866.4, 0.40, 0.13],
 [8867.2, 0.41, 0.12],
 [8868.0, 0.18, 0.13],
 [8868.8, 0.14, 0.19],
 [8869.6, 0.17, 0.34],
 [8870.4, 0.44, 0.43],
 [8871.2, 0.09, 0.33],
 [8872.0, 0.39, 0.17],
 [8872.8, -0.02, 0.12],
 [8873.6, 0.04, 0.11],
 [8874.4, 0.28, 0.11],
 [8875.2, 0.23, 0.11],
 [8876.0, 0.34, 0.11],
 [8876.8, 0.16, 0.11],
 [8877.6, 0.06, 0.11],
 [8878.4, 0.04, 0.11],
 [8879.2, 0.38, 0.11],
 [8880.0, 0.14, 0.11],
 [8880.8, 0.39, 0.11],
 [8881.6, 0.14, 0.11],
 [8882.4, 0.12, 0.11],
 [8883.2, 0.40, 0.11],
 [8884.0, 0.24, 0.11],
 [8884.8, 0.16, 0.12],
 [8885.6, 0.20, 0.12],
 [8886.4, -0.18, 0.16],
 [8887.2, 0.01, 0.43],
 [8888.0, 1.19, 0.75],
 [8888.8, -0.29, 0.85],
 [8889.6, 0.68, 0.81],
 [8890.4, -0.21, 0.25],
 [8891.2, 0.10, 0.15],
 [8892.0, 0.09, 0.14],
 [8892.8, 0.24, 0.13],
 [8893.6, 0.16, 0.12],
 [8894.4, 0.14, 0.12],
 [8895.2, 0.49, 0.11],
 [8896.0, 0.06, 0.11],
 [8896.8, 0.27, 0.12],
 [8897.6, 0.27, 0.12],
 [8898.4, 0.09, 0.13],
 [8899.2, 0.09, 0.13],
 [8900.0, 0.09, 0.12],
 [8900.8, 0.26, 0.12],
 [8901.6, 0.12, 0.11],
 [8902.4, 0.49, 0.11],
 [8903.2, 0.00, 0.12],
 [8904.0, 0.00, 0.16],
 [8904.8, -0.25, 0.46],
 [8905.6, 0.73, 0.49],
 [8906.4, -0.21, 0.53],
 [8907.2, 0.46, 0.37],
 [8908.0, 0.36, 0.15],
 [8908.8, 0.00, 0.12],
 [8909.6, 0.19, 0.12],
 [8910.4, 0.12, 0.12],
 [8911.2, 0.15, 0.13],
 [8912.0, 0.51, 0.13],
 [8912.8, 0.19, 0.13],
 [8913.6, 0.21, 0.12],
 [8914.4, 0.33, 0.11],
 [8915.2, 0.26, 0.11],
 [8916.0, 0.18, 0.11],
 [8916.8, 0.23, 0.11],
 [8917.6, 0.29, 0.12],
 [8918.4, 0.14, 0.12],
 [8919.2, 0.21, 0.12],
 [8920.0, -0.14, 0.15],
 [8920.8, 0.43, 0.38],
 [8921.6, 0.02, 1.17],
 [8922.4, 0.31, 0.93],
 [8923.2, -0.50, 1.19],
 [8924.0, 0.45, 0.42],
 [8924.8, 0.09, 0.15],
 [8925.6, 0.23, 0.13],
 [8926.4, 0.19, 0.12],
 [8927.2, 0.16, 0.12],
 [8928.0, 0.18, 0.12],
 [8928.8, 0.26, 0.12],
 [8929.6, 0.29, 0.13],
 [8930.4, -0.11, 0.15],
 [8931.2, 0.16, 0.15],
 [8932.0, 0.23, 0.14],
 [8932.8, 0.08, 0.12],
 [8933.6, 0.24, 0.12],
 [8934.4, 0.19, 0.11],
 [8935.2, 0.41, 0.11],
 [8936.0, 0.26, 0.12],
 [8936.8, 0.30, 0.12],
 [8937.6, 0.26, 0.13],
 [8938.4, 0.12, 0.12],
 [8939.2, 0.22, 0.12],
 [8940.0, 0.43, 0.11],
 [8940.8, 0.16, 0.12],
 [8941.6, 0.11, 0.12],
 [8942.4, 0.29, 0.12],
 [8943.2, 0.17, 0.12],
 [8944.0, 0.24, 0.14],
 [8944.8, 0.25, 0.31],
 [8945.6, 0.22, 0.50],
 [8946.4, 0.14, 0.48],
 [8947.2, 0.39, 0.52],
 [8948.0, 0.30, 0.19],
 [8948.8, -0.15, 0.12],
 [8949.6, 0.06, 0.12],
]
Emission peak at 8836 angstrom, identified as Hgamma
